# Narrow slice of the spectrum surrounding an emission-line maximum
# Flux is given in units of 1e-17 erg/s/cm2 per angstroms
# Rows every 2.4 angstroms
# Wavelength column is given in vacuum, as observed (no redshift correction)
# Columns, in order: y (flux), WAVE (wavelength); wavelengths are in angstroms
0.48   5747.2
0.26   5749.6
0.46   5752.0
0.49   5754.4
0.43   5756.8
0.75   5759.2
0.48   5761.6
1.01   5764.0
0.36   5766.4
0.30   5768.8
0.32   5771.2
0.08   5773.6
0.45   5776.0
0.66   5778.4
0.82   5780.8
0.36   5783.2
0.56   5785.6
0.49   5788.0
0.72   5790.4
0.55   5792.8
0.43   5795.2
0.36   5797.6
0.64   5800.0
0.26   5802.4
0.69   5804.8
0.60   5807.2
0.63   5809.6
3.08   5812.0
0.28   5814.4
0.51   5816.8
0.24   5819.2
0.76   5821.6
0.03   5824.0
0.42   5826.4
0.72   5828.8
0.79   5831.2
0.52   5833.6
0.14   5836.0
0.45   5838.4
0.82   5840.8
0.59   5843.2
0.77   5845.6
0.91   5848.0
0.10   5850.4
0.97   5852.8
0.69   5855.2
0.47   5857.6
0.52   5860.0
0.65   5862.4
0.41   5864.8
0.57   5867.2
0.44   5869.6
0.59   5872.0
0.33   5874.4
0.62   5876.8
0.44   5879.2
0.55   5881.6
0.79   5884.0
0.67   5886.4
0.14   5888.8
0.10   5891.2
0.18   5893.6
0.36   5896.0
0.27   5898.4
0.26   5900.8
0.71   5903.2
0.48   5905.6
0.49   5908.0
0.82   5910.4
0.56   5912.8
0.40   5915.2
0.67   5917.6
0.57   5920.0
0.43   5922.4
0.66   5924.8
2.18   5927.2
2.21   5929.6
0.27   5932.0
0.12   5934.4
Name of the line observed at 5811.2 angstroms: H-beta 4861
